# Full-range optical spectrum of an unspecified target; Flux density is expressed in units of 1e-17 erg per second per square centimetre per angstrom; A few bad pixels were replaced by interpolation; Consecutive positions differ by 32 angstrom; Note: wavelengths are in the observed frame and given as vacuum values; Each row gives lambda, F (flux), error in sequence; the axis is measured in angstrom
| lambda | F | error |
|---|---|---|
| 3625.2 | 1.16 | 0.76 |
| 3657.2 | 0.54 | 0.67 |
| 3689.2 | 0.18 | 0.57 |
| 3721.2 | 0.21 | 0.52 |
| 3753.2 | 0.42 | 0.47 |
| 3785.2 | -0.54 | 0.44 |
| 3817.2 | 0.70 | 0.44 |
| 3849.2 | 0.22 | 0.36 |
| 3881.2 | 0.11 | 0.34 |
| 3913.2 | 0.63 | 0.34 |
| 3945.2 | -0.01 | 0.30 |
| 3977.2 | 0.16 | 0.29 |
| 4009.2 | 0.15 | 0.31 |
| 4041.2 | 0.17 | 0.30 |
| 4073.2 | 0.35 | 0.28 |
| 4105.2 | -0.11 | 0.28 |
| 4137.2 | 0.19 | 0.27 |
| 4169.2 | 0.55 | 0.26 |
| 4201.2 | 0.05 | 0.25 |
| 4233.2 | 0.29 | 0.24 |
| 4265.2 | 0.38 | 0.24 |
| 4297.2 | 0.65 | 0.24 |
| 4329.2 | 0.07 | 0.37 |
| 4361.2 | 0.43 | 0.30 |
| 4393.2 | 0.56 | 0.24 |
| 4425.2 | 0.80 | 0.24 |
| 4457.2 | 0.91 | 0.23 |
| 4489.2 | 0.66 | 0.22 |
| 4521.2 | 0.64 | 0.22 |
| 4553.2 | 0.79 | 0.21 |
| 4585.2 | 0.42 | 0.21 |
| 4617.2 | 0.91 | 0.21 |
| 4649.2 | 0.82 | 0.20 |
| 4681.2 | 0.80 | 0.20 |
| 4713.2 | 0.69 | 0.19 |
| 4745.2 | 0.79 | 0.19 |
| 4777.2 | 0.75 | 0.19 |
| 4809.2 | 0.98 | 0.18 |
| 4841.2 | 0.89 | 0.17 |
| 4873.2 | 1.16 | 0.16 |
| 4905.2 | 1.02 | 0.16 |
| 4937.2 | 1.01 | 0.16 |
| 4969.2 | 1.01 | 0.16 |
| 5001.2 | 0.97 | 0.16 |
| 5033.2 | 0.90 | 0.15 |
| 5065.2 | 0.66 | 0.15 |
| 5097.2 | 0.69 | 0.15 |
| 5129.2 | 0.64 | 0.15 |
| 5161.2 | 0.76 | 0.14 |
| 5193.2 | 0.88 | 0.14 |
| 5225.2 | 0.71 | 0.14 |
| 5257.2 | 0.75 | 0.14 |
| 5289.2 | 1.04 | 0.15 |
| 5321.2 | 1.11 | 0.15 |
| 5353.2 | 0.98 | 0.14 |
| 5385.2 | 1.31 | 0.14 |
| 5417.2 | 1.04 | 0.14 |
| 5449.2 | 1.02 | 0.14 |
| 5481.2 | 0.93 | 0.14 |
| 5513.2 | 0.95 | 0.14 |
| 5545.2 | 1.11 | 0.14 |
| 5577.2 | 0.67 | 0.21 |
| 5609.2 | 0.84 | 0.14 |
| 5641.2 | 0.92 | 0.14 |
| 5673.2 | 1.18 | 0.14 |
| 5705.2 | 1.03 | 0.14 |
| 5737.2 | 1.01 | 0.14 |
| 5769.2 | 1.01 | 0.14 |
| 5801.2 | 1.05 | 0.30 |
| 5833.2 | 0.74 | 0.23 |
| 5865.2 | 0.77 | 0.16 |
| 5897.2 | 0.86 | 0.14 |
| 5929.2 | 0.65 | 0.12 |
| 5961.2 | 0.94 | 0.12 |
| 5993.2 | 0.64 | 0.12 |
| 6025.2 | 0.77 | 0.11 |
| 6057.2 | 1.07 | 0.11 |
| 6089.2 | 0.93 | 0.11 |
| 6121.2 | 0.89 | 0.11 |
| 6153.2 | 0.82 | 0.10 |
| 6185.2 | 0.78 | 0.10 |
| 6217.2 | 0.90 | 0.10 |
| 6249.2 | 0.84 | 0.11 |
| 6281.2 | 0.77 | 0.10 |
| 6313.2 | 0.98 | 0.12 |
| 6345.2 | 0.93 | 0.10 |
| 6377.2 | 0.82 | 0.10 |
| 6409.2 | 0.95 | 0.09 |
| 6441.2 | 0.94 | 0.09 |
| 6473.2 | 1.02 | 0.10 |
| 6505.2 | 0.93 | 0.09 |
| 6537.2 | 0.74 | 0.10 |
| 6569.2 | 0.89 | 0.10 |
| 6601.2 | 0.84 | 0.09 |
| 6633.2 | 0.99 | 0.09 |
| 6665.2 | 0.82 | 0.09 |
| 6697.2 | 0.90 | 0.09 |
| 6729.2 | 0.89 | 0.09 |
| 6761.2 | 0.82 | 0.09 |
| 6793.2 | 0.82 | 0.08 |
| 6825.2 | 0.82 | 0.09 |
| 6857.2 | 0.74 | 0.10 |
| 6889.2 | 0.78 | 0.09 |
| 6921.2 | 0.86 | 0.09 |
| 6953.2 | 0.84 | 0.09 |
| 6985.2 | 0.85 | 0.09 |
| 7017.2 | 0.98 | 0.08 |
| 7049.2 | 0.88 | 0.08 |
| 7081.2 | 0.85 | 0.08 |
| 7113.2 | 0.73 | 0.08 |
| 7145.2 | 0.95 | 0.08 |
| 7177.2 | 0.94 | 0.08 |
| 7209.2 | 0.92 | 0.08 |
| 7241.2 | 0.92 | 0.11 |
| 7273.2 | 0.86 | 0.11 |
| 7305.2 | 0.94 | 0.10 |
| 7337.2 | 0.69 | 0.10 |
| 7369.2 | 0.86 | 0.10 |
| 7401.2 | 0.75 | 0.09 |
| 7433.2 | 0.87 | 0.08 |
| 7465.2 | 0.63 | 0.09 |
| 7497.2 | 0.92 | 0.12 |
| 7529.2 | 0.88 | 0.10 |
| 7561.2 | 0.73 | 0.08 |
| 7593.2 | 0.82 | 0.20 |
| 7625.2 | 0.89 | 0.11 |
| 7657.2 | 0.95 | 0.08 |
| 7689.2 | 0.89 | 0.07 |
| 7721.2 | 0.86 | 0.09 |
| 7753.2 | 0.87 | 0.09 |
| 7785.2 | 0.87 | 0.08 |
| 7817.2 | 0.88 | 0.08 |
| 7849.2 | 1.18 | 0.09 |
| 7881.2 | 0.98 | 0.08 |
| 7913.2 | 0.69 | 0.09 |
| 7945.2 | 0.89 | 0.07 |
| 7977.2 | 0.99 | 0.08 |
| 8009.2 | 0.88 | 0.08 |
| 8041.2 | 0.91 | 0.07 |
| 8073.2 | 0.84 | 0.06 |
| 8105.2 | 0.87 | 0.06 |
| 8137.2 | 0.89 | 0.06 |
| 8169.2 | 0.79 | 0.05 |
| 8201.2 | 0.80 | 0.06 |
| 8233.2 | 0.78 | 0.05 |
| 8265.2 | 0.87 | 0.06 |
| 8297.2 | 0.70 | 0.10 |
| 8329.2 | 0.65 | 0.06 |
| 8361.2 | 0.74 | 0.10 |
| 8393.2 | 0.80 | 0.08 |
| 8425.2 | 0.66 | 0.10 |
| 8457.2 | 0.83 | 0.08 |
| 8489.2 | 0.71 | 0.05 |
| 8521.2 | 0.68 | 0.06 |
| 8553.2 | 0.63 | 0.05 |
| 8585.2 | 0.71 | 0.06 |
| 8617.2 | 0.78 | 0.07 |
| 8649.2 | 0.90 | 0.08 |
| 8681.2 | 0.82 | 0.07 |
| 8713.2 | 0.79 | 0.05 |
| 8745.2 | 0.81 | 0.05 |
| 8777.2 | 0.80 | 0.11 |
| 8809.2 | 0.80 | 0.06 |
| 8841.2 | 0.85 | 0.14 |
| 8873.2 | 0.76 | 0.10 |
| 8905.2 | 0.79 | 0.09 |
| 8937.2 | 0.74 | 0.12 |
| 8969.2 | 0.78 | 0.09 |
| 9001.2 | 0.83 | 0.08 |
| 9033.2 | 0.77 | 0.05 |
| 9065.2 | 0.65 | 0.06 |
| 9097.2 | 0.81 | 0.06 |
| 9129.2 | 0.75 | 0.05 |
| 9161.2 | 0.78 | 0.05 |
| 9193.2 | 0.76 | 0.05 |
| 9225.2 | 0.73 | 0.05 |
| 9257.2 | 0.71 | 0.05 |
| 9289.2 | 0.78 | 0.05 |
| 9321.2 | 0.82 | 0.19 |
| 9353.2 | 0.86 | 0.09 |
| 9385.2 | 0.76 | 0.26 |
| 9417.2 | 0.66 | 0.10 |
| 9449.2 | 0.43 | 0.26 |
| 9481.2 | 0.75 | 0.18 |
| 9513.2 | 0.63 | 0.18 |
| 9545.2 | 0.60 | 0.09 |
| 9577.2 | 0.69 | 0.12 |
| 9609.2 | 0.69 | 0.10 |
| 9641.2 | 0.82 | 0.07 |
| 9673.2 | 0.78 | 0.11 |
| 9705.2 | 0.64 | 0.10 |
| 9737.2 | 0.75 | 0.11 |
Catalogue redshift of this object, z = 0.20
